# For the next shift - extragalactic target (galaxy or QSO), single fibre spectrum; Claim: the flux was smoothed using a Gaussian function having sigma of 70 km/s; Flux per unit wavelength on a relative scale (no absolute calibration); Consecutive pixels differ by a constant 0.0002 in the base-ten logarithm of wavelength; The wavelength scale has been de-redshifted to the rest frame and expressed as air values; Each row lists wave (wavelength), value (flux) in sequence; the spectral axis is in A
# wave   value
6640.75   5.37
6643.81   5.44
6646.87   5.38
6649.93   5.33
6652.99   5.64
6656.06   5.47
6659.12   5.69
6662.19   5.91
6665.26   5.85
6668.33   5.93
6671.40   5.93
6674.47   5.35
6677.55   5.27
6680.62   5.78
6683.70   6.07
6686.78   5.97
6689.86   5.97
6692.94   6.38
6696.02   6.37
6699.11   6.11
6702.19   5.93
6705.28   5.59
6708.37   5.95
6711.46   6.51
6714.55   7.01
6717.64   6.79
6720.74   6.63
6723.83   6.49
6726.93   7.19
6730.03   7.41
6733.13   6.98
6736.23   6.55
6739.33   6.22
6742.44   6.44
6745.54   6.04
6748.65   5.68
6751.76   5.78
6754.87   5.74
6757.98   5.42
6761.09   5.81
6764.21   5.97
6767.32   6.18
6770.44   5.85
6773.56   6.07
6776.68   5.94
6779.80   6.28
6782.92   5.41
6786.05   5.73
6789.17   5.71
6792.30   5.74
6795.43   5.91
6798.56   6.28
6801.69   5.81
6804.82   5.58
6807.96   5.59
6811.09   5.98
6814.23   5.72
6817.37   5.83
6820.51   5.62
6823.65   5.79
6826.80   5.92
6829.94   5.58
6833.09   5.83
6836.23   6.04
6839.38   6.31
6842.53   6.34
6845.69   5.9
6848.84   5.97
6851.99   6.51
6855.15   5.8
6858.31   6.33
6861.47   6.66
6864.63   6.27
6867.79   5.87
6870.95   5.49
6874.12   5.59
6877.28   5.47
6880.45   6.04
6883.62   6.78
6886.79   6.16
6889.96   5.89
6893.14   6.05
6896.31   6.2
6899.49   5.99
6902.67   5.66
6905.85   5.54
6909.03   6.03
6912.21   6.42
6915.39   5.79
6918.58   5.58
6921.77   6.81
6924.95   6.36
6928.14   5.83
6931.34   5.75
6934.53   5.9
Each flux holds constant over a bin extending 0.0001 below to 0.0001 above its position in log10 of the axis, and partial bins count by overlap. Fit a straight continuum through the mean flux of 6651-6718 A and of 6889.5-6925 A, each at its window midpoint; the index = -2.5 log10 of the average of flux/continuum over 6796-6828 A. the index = 0.033 mag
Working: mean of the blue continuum 5.96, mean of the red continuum 6.02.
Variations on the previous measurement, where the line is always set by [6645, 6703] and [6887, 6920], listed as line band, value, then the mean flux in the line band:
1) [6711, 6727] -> -0.16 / 6.75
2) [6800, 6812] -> 0.03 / 5.73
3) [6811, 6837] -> 0.02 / 5.8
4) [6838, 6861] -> -0.05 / 6.19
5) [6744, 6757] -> 0.01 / 5.79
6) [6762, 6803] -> -0.01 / 5.91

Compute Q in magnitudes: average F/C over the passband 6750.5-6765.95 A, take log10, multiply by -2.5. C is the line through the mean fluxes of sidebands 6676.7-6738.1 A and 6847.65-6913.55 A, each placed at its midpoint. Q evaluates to 0.09 mag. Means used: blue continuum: 6.36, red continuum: 6.03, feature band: 5.75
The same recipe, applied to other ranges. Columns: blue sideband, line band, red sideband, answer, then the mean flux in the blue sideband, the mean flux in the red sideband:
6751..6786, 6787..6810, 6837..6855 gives 0.03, 5.86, 6.16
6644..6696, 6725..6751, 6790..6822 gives -0.13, 5.76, 5.8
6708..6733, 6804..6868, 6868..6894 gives 0.03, 6.8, 5.93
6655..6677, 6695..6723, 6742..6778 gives -0.09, 5.72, 5.89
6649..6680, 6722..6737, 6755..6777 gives -0.20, 5.65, 5.88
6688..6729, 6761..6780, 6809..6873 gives 0.03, 6.39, 5.98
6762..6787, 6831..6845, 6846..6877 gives -0.02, 5.93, 6.02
